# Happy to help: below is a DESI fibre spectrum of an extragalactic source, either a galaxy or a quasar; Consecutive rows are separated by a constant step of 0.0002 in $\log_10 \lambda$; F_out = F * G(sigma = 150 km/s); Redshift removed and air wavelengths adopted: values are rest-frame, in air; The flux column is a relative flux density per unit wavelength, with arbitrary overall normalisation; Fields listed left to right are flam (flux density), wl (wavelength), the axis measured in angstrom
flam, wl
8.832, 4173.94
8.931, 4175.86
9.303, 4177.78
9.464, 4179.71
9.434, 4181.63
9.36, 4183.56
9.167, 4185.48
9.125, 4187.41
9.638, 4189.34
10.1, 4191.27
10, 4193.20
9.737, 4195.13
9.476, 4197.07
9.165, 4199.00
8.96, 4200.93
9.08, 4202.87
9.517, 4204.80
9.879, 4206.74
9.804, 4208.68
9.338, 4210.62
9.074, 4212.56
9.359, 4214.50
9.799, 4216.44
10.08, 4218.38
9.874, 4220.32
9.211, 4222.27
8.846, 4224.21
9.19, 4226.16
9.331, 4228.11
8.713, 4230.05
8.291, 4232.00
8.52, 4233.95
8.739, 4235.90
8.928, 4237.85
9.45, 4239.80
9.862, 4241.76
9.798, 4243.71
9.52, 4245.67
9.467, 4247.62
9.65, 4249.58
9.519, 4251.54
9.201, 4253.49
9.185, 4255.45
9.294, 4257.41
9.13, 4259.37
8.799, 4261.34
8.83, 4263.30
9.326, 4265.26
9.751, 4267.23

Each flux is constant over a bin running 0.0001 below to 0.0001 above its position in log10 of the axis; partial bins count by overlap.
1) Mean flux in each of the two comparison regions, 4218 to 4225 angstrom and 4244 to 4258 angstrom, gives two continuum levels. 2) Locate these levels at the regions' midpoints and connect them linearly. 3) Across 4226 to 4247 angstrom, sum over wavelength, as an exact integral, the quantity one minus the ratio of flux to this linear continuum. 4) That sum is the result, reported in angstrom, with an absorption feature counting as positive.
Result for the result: 0.7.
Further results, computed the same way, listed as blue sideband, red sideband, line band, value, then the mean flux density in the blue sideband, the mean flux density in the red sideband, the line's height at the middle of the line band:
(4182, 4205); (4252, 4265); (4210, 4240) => 0.4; 9.44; 9.11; 9.28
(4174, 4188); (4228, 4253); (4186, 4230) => -1.1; 9.24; 9.21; 9.23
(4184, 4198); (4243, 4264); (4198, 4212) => 0.2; 9.6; 9.31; 9.53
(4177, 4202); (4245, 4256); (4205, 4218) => -0.2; 9.45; 9.44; 9.45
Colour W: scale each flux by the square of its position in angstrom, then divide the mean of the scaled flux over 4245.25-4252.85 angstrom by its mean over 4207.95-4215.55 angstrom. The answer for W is 1.0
